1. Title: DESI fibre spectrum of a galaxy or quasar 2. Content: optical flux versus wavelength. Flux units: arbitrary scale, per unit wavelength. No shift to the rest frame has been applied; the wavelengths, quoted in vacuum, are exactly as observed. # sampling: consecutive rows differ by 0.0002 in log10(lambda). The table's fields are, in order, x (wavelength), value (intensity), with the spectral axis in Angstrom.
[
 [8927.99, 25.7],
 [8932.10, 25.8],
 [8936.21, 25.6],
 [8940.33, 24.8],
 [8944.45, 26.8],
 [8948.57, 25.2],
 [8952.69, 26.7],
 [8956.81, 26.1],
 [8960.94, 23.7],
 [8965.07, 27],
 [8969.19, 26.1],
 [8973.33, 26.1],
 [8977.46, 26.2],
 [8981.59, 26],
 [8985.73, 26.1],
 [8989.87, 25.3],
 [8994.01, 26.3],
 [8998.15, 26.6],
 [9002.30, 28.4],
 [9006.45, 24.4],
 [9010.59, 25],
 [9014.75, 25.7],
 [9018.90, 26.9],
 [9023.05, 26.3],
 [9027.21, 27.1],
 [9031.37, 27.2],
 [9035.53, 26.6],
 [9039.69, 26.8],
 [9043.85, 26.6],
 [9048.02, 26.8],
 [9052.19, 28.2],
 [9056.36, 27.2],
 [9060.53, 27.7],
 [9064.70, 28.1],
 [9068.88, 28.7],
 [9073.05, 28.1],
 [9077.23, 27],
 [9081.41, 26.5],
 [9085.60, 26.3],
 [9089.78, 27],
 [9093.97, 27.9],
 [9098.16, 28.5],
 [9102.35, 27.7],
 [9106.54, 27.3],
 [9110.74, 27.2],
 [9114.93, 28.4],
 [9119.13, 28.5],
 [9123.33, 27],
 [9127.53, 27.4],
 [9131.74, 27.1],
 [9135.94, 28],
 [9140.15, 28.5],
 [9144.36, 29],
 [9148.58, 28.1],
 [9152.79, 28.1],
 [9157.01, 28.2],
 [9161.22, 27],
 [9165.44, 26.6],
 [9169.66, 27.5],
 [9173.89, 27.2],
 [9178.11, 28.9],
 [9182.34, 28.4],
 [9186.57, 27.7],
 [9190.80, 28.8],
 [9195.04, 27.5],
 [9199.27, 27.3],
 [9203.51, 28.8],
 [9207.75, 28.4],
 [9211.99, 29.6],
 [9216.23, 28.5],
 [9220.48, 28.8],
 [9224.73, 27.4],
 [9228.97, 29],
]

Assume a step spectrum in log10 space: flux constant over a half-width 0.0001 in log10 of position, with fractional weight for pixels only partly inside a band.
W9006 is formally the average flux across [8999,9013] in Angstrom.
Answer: 26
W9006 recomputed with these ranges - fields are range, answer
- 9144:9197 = 27.9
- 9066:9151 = 27.7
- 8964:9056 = 26.5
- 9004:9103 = 27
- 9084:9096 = 27.1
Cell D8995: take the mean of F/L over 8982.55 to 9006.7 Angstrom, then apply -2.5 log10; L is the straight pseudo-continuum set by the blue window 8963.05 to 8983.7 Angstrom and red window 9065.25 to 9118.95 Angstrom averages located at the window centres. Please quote 0.009 mag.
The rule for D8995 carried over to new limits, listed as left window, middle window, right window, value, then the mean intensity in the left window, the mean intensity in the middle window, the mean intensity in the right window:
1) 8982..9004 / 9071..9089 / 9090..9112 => 0.019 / 26.5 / 27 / 27.7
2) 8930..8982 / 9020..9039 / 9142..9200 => -0.010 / 25.9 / 26.8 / 27.9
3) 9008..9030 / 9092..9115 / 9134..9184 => -0.021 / 26.2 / 27.8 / 28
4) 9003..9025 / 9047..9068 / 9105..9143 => -0.045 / 25.8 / 27.7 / 27.7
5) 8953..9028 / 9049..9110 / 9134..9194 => -0.020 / 26.1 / 27.6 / 28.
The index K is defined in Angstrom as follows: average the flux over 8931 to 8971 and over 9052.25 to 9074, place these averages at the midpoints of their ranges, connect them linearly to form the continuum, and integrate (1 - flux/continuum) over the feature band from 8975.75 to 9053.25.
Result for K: 1.7 Angstrom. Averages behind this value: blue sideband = 25.8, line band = 26.4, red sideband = 28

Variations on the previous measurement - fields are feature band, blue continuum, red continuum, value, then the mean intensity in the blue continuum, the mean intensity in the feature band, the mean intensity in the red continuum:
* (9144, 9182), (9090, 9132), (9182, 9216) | 0.3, 27.7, 27.8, 28.3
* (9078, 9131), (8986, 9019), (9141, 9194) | -0.5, 26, 27.5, 28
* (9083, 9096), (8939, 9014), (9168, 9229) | 0.0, 25.9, 27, 28.2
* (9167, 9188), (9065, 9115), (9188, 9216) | 0.2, 27.5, 27.9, 28.4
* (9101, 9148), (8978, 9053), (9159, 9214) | -0.7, 26.4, 27.8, 28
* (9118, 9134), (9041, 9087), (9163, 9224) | 0.2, 27.4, 27.5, 28.1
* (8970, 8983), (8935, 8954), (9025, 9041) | 0.0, 25.8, 26.1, 26.9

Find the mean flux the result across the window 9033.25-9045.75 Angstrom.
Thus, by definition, 26.7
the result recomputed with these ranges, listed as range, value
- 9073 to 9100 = 27.3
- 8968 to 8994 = 26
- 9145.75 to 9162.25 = 28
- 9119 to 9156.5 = 27.9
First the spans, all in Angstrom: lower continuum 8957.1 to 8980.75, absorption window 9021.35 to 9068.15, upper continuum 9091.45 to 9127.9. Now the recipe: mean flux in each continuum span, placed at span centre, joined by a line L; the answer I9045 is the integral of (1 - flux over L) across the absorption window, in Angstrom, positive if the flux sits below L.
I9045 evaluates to -0.5 Angstrom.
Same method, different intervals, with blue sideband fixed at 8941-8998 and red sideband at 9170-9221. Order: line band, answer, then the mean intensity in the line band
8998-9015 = 0.2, 26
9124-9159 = -0.4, 28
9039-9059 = -0.3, 27.2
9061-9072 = -0.5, 28.3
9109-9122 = -0.3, 28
